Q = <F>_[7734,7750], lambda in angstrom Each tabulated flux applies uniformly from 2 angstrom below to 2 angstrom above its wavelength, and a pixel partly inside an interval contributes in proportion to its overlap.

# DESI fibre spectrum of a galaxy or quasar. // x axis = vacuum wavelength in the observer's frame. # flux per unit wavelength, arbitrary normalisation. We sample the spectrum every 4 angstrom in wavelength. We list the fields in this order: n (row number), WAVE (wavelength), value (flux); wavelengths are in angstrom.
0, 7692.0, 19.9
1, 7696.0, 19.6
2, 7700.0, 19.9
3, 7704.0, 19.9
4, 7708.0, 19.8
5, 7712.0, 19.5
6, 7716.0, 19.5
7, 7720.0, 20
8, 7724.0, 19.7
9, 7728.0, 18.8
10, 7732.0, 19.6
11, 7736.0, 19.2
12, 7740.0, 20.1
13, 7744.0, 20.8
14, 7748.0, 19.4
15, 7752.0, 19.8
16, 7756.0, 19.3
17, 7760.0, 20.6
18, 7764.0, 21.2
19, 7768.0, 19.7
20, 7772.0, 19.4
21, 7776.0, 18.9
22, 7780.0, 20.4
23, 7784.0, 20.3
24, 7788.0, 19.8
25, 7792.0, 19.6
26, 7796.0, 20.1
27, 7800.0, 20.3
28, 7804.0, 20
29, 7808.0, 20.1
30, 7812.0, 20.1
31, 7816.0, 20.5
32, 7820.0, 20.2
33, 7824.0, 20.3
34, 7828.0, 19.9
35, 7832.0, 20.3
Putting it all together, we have 19.9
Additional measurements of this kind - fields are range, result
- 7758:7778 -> 20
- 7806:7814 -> 20.1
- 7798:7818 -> 20.2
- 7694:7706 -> 19.8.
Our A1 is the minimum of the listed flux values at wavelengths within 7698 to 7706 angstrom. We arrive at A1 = 19.9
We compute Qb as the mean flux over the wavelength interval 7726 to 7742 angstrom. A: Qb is 19.4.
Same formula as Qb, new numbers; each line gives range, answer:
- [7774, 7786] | 19.9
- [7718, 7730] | 19.5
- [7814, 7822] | 20.4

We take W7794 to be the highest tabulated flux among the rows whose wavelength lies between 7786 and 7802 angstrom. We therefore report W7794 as 20.3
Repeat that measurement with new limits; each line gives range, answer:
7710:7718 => 19.5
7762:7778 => 21.2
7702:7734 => 20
